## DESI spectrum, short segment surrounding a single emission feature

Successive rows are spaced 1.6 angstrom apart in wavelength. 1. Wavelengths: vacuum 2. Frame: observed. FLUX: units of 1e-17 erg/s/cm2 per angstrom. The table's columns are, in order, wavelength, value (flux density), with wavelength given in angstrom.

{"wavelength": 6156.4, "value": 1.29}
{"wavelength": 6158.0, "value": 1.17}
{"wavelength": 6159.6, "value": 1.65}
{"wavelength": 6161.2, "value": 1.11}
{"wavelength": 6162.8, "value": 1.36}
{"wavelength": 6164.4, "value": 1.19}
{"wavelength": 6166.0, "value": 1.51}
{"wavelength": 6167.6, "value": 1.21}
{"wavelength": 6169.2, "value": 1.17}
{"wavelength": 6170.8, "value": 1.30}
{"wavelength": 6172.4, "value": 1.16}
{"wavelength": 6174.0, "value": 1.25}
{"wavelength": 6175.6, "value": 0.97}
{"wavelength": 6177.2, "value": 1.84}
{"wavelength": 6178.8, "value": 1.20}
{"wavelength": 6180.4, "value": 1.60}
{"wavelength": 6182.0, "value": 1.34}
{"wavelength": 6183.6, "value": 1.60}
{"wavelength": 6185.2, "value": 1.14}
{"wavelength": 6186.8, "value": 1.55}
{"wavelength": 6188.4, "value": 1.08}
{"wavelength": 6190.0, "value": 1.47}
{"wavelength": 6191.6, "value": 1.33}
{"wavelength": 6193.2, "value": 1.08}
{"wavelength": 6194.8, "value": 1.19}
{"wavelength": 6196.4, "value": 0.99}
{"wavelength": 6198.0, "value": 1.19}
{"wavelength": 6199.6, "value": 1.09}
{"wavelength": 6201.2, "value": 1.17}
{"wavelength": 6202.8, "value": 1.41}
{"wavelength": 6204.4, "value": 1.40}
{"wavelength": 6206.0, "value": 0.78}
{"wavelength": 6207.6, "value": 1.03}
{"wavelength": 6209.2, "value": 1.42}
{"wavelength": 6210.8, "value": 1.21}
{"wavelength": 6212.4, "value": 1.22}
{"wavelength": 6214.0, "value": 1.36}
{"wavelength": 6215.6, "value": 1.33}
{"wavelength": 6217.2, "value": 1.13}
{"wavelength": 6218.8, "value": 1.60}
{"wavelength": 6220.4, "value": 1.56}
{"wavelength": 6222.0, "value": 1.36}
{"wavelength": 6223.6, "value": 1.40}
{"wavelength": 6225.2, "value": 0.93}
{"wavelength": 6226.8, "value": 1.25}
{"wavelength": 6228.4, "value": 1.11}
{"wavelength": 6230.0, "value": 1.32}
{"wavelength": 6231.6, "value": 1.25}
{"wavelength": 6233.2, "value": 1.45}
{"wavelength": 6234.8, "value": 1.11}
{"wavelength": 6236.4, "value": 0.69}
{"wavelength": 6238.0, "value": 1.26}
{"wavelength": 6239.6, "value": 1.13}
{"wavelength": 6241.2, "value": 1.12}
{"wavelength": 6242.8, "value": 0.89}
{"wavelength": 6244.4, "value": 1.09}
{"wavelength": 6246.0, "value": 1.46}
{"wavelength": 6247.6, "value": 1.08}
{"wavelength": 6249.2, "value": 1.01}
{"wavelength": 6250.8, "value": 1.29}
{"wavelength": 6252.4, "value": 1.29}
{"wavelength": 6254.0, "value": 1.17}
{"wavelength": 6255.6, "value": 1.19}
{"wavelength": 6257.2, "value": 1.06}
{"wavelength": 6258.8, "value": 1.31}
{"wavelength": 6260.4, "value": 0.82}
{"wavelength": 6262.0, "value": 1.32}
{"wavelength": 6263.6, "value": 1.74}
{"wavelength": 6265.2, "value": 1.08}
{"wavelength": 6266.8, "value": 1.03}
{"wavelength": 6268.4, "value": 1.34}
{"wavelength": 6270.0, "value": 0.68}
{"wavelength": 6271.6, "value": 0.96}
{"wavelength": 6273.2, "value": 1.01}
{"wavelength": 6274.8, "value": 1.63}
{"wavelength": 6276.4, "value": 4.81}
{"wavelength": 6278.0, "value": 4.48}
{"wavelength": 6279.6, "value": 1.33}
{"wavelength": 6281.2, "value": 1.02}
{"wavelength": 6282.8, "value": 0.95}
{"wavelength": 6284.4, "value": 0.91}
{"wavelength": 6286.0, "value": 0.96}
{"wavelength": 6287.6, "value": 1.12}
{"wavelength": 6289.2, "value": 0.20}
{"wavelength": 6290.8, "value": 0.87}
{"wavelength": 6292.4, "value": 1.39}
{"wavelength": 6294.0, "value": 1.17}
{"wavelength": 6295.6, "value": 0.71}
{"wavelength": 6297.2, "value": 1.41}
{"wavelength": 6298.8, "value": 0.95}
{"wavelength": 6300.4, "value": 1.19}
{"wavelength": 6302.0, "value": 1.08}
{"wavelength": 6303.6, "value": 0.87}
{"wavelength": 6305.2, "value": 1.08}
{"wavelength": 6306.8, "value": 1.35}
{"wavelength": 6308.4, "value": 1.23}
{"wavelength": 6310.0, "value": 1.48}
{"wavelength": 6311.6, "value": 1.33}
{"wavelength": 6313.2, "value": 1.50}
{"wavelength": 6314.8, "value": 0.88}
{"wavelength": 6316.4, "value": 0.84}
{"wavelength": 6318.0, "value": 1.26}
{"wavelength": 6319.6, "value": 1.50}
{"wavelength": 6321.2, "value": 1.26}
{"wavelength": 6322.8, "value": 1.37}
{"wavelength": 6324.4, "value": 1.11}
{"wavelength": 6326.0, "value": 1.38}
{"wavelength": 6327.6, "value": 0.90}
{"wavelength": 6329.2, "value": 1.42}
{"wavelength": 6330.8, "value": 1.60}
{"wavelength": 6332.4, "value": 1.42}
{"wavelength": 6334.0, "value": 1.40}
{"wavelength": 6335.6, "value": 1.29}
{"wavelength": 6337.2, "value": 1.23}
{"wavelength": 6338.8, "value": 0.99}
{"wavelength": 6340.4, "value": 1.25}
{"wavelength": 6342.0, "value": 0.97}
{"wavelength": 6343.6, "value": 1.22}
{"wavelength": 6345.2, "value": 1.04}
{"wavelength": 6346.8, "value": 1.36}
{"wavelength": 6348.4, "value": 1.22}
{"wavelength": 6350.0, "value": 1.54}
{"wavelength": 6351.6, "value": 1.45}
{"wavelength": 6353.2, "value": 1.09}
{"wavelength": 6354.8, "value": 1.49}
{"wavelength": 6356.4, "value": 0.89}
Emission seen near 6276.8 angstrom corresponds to H-beta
